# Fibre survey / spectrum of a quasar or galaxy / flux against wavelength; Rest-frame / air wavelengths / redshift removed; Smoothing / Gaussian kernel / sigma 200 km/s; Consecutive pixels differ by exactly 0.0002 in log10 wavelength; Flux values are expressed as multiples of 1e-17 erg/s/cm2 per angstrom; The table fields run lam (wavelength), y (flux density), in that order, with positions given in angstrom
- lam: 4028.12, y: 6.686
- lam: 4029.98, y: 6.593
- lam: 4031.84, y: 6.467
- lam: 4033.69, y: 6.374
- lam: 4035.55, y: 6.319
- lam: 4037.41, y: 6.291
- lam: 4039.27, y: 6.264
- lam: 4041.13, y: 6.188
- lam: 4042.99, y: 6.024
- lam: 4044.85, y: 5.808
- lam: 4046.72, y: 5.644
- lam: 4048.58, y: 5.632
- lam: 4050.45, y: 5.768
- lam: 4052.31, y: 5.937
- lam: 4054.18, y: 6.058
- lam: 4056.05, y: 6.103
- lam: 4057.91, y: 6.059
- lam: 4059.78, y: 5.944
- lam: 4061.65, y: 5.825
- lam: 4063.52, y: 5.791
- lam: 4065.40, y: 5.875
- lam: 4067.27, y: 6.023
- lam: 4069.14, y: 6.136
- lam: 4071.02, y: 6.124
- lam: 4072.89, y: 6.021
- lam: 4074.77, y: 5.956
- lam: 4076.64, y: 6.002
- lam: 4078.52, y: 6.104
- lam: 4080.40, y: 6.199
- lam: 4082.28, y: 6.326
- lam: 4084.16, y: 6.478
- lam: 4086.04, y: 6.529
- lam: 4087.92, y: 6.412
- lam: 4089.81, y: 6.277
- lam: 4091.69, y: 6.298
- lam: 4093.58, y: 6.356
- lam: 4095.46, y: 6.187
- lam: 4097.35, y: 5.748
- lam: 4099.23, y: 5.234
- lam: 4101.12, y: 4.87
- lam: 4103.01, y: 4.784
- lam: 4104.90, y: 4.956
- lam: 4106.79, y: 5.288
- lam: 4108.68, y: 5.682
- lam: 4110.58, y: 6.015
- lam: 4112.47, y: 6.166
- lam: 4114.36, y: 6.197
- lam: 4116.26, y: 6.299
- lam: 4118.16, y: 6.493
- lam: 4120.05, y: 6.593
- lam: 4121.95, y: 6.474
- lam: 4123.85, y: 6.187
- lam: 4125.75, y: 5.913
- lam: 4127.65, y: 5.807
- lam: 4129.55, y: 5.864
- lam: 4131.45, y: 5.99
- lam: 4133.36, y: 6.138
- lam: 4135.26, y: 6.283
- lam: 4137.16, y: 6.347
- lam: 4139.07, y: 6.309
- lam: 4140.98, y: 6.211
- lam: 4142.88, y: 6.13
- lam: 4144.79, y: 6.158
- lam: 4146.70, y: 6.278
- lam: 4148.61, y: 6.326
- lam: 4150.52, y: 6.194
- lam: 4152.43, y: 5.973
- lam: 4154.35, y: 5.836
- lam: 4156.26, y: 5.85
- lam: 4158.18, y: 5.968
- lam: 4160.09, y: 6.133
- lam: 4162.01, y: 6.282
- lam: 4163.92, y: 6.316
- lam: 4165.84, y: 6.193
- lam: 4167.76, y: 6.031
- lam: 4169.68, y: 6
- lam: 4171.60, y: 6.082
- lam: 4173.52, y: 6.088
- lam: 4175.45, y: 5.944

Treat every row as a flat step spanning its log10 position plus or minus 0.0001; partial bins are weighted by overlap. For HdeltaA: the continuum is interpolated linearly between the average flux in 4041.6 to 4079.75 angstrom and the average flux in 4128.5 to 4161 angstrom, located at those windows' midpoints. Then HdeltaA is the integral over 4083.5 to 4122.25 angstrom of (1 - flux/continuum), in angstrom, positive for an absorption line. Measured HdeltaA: 0.5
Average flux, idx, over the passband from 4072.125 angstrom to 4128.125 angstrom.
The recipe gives 6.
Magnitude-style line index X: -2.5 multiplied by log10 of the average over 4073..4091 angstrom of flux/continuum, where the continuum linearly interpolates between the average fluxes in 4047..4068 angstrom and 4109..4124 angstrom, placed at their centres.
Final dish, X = -0.03 mag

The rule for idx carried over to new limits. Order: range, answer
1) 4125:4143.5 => 6.1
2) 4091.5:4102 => 5.75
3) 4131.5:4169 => 6.15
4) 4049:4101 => 6.04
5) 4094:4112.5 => 5.49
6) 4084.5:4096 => 6.36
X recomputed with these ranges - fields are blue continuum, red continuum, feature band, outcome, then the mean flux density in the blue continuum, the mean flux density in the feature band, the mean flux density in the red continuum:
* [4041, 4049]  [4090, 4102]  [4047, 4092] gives -0.044 mag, 5.84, 6.07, 5.82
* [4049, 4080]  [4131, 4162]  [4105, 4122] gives 0.003 mag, 5.98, 6.06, 6.14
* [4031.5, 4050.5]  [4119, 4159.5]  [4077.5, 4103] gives 0.013 mag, 6.07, 6.03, 6.14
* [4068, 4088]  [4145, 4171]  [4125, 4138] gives 0.015 mag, 6.2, 6.05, 6.11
